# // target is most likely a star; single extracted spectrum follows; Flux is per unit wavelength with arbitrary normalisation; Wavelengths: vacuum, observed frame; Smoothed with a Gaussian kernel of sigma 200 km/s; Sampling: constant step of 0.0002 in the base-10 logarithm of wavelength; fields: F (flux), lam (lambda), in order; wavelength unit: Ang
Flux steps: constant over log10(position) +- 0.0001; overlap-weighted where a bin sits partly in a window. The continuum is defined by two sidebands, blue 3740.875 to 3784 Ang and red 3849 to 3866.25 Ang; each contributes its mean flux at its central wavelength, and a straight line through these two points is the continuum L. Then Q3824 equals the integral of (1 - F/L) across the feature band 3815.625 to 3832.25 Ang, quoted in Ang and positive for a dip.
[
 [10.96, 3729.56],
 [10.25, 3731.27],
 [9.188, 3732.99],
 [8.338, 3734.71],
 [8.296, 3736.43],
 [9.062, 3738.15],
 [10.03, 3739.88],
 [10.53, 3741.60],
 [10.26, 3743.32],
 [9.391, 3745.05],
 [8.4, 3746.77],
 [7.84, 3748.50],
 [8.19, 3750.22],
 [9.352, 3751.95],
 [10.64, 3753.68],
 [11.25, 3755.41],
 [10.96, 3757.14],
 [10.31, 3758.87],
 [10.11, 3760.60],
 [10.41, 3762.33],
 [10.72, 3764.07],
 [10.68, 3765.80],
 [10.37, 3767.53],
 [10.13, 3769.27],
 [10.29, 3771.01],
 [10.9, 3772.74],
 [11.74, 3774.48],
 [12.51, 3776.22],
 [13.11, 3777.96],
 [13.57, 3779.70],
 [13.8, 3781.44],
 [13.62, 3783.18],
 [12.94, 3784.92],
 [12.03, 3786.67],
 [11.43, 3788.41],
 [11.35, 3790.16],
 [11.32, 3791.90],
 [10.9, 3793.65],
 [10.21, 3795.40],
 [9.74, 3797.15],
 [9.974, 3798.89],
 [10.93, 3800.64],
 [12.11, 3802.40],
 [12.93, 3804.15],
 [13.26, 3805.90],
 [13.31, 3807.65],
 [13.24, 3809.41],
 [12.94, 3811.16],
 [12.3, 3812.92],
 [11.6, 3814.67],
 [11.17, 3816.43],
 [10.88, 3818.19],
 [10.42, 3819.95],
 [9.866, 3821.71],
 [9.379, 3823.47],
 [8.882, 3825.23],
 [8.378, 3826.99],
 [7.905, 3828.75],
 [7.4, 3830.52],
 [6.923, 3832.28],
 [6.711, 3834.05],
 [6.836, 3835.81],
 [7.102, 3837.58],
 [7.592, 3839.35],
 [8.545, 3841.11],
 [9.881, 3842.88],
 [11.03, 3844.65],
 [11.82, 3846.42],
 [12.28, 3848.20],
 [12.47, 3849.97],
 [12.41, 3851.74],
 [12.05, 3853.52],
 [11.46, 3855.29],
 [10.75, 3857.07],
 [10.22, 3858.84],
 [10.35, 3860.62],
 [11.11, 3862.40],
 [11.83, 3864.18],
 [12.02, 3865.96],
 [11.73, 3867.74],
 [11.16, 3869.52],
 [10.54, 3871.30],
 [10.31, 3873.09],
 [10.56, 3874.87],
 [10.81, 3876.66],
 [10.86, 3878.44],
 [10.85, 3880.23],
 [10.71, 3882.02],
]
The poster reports 2.9 Ang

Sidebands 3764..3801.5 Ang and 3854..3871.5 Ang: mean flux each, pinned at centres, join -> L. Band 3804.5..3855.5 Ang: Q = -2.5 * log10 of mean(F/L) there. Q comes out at 0.10 mag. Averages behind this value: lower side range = 11.5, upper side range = 11.2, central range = 10.3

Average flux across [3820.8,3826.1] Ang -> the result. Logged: 9.38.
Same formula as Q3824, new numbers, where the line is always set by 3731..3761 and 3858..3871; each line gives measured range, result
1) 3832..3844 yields 3.4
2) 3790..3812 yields -3.0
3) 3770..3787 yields -4.1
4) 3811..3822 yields -0.8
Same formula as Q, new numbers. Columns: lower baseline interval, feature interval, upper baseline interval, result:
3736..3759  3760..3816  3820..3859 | -0.22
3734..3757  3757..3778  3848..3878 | -0.12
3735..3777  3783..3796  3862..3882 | -0.13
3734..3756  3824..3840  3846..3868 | 0.41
